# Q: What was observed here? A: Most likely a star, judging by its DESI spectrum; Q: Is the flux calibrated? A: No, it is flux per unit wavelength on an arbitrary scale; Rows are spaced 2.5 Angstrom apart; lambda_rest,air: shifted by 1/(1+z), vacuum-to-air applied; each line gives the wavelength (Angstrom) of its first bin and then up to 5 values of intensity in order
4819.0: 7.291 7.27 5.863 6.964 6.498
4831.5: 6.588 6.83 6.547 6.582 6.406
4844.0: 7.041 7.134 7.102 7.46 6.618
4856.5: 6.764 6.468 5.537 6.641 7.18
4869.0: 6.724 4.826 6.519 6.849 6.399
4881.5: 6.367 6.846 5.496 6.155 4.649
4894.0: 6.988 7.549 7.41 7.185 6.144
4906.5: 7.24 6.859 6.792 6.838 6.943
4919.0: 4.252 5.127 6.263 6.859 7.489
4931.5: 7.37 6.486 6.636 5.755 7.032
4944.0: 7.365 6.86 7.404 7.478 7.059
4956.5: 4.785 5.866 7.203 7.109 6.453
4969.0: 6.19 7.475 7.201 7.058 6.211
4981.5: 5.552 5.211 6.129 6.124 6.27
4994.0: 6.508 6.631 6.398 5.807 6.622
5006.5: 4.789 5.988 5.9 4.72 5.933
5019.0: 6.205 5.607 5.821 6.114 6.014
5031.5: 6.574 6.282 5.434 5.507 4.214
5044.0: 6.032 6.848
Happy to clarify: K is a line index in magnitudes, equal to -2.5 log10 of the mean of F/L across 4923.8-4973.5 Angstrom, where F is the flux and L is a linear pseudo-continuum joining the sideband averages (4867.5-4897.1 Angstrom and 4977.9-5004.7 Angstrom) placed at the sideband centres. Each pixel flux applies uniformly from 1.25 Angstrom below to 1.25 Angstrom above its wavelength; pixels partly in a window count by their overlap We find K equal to -0.100 mag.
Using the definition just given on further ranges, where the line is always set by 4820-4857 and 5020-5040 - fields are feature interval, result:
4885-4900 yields 0.03 mag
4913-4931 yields 0.02 mag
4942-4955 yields -0.15 mag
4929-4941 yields -0.06 mag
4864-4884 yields 0.03 mag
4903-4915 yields -0.05 mag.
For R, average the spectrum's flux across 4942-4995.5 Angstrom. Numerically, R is 6.56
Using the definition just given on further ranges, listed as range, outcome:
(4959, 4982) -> 6.71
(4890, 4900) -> 6.62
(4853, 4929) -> 6.43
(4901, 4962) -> 6.6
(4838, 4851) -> 6.89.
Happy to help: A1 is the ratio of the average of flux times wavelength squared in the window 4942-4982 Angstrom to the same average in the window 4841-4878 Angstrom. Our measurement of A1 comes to 1.1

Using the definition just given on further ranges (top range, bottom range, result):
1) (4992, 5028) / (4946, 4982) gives 0.91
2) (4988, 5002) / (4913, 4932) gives 1.02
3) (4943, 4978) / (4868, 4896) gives 1.14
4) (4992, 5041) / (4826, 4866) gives 0.95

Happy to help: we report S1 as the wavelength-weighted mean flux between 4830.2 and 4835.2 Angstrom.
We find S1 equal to 6.71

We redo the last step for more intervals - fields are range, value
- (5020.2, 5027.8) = 5.85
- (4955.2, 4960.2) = 5.34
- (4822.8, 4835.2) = 6.55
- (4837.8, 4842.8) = 6.5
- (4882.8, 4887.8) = 6.16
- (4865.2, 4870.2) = 6.95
